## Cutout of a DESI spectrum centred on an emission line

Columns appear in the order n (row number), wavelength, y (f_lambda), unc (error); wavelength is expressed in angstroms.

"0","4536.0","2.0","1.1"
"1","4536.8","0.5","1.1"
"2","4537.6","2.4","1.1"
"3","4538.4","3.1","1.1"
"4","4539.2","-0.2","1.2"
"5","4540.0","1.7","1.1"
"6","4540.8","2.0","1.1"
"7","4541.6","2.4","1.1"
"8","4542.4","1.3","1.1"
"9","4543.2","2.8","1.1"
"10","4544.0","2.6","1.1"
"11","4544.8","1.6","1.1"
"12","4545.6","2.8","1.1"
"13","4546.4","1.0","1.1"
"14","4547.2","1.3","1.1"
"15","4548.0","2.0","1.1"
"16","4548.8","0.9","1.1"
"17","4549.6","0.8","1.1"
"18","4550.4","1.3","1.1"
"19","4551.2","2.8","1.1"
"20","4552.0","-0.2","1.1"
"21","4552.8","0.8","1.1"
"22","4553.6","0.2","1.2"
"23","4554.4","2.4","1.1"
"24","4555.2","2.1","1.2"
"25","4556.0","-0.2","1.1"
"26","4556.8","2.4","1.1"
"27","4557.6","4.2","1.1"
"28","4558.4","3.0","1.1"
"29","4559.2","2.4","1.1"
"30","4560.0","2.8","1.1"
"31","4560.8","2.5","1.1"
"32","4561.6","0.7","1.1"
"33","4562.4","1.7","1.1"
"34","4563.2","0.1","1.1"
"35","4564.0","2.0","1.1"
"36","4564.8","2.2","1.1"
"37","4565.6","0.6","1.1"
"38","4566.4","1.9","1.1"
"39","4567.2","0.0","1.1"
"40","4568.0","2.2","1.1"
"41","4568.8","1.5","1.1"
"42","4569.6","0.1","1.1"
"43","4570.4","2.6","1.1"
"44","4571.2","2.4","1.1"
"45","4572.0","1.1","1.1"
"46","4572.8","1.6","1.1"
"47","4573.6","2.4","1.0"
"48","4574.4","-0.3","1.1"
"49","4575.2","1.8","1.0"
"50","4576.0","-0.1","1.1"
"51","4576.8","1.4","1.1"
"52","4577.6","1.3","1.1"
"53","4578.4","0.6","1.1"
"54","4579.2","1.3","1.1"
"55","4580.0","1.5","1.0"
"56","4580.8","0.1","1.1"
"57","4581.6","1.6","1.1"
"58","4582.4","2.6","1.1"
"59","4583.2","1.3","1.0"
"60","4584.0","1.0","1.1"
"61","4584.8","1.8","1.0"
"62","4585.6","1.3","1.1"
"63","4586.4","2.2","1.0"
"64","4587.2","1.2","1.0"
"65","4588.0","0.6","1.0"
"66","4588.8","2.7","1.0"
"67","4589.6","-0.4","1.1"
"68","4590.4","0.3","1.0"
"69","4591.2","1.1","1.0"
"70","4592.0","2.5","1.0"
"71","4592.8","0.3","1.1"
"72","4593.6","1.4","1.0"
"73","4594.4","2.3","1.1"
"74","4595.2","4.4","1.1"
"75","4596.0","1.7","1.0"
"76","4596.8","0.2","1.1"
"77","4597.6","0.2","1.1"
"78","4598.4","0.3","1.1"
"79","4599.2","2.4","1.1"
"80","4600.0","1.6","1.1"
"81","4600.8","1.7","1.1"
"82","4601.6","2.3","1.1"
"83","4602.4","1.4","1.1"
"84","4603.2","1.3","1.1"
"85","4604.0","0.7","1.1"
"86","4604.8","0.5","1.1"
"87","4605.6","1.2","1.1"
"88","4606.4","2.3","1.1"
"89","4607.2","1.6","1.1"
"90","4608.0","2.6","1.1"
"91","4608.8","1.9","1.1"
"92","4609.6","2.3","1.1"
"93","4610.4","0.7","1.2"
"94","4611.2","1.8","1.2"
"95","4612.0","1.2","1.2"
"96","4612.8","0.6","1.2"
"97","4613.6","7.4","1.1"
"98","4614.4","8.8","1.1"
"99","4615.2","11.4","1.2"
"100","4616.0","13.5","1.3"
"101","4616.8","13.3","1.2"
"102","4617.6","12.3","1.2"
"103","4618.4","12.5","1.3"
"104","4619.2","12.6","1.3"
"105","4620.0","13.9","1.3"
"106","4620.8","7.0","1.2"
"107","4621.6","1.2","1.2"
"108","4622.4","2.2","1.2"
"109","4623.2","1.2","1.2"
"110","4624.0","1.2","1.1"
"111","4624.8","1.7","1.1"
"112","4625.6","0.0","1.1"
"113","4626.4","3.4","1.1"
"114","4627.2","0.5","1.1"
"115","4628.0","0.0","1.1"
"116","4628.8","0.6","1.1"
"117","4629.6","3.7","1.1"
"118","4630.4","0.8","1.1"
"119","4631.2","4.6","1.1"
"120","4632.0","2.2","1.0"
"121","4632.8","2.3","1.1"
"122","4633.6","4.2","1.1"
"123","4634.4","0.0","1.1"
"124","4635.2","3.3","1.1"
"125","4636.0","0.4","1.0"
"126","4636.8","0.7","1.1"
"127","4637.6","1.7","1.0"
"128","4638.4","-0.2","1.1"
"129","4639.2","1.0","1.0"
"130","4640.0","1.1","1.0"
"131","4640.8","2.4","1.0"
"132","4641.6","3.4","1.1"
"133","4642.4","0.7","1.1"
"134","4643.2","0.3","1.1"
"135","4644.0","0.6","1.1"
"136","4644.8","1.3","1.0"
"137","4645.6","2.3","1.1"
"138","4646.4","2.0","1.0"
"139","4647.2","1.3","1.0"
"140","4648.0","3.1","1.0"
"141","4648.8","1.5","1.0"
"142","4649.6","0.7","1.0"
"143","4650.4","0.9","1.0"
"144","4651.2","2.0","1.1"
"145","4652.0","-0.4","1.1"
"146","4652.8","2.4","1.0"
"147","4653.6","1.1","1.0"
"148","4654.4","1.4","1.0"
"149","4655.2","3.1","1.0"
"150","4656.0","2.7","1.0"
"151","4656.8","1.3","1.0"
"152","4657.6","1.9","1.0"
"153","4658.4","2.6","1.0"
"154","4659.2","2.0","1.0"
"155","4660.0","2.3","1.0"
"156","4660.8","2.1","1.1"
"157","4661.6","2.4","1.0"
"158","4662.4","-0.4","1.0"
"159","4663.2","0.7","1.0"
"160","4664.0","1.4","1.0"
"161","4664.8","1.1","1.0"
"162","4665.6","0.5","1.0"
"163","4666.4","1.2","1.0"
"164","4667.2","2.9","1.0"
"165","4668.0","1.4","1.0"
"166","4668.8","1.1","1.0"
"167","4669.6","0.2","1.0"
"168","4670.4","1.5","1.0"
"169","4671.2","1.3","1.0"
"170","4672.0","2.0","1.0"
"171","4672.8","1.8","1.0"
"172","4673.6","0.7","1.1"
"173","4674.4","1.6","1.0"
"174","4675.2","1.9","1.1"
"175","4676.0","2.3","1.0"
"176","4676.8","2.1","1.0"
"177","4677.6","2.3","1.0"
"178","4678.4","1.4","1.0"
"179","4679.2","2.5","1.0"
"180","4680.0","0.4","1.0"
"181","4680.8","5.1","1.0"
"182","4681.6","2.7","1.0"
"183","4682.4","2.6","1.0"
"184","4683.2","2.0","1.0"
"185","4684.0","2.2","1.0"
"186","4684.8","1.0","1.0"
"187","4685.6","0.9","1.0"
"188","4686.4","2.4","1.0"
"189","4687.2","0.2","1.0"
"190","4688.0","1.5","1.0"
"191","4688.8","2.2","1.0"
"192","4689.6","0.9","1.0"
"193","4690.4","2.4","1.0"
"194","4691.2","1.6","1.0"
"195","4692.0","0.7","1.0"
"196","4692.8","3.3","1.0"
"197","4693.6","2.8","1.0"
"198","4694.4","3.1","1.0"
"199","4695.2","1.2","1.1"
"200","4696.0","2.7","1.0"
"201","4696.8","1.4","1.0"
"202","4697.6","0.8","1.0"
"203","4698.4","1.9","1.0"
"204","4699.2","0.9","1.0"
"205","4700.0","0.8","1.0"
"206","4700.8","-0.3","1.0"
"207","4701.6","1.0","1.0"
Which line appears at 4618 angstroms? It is [O II] 3727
